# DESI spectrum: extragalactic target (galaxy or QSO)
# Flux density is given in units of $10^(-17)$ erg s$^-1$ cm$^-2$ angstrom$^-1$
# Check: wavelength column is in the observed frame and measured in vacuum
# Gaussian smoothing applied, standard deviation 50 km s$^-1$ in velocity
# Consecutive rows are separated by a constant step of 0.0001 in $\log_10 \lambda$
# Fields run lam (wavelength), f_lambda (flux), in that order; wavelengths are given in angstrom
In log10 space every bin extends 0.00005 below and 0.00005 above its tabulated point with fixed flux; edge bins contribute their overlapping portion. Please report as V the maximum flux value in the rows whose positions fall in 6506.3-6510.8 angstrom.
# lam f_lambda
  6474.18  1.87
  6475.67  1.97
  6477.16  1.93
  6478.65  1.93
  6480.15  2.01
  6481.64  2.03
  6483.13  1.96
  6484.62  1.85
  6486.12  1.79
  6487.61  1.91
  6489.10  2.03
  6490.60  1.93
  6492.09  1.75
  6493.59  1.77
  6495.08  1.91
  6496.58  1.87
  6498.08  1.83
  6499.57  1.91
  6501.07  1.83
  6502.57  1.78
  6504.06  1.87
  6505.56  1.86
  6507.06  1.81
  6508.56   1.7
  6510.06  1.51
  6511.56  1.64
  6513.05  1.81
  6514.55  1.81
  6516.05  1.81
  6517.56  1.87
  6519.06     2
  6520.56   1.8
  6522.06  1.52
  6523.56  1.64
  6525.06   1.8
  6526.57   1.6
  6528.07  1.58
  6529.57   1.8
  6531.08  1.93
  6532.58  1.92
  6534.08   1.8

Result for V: 1.81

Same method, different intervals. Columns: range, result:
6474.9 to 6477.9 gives 1.97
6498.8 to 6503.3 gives 1.91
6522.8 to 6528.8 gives 1.8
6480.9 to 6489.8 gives 2.03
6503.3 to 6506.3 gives 1.87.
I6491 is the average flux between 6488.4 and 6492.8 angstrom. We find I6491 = 1.9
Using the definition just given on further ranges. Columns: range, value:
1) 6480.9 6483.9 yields 2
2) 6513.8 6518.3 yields 1.83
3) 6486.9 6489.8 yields 1.97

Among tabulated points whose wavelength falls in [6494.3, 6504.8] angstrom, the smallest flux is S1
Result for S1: 1.78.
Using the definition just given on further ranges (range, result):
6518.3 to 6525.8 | 1.52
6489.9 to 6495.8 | 1.75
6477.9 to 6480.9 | 1.93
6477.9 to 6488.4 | 1.79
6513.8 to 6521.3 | 1.8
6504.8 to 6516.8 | 1.51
